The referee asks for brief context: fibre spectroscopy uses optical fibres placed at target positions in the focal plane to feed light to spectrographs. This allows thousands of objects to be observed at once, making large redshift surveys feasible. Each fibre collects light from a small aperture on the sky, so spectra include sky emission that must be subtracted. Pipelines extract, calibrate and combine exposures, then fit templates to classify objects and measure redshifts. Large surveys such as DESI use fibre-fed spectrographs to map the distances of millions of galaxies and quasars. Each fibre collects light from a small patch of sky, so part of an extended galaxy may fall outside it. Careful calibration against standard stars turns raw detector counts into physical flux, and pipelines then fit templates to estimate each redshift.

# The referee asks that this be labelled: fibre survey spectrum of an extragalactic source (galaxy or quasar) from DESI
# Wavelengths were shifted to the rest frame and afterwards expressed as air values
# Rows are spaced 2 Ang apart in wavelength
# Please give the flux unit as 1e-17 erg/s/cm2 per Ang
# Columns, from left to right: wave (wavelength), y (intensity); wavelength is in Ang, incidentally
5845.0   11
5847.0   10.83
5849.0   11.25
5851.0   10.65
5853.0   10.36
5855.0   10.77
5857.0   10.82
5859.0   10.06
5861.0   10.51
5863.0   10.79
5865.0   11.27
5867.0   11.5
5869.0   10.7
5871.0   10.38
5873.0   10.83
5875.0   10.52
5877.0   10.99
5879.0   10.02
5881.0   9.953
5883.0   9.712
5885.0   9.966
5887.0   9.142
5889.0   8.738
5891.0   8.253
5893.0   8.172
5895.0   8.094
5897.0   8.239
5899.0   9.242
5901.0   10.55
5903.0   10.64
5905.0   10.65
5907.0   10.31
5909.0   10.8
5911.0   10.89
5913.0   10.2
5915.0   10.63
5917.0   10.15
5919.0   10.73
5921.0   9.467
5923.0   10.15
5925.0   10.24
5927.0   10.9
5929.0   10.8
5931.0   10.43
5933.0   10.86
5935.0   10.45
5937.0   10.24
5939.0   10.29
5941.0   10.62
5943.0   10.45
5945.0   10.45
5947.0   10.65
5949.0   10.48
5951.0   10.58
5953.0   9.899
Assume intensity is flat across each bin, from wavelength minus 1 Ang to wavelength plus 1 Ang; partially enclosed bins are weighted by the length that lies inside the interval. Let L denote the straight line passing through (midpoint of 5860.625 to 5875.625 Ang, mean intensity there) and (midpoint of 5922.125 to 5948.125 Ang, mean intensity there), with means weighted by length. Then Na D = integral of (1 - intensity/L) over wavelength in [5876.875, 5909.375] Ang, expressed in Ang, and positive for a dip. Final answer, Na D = 3.50 Ang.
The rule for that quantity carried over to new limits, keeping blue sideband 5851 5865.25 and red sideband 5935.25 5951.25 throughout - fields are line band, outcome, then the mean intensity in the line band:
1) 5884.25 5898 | 2.51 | 8.63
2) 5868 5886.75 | 0.52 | 10.3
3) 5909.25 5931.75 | 0.16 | 10.4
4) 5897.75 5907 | 0.28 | 10.2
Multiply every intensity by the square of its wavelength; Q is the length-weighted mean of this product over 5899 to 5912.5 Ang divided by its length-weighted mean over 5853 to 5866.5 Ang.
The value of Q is 1.00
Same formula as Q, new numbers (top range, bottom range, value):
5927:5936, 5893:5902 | 1.21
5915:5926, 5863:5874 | 0.95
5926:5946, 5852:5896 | 1.07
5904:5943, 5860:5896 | 1.07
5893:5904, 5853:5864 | 0.89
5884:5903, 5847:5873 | 0.85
